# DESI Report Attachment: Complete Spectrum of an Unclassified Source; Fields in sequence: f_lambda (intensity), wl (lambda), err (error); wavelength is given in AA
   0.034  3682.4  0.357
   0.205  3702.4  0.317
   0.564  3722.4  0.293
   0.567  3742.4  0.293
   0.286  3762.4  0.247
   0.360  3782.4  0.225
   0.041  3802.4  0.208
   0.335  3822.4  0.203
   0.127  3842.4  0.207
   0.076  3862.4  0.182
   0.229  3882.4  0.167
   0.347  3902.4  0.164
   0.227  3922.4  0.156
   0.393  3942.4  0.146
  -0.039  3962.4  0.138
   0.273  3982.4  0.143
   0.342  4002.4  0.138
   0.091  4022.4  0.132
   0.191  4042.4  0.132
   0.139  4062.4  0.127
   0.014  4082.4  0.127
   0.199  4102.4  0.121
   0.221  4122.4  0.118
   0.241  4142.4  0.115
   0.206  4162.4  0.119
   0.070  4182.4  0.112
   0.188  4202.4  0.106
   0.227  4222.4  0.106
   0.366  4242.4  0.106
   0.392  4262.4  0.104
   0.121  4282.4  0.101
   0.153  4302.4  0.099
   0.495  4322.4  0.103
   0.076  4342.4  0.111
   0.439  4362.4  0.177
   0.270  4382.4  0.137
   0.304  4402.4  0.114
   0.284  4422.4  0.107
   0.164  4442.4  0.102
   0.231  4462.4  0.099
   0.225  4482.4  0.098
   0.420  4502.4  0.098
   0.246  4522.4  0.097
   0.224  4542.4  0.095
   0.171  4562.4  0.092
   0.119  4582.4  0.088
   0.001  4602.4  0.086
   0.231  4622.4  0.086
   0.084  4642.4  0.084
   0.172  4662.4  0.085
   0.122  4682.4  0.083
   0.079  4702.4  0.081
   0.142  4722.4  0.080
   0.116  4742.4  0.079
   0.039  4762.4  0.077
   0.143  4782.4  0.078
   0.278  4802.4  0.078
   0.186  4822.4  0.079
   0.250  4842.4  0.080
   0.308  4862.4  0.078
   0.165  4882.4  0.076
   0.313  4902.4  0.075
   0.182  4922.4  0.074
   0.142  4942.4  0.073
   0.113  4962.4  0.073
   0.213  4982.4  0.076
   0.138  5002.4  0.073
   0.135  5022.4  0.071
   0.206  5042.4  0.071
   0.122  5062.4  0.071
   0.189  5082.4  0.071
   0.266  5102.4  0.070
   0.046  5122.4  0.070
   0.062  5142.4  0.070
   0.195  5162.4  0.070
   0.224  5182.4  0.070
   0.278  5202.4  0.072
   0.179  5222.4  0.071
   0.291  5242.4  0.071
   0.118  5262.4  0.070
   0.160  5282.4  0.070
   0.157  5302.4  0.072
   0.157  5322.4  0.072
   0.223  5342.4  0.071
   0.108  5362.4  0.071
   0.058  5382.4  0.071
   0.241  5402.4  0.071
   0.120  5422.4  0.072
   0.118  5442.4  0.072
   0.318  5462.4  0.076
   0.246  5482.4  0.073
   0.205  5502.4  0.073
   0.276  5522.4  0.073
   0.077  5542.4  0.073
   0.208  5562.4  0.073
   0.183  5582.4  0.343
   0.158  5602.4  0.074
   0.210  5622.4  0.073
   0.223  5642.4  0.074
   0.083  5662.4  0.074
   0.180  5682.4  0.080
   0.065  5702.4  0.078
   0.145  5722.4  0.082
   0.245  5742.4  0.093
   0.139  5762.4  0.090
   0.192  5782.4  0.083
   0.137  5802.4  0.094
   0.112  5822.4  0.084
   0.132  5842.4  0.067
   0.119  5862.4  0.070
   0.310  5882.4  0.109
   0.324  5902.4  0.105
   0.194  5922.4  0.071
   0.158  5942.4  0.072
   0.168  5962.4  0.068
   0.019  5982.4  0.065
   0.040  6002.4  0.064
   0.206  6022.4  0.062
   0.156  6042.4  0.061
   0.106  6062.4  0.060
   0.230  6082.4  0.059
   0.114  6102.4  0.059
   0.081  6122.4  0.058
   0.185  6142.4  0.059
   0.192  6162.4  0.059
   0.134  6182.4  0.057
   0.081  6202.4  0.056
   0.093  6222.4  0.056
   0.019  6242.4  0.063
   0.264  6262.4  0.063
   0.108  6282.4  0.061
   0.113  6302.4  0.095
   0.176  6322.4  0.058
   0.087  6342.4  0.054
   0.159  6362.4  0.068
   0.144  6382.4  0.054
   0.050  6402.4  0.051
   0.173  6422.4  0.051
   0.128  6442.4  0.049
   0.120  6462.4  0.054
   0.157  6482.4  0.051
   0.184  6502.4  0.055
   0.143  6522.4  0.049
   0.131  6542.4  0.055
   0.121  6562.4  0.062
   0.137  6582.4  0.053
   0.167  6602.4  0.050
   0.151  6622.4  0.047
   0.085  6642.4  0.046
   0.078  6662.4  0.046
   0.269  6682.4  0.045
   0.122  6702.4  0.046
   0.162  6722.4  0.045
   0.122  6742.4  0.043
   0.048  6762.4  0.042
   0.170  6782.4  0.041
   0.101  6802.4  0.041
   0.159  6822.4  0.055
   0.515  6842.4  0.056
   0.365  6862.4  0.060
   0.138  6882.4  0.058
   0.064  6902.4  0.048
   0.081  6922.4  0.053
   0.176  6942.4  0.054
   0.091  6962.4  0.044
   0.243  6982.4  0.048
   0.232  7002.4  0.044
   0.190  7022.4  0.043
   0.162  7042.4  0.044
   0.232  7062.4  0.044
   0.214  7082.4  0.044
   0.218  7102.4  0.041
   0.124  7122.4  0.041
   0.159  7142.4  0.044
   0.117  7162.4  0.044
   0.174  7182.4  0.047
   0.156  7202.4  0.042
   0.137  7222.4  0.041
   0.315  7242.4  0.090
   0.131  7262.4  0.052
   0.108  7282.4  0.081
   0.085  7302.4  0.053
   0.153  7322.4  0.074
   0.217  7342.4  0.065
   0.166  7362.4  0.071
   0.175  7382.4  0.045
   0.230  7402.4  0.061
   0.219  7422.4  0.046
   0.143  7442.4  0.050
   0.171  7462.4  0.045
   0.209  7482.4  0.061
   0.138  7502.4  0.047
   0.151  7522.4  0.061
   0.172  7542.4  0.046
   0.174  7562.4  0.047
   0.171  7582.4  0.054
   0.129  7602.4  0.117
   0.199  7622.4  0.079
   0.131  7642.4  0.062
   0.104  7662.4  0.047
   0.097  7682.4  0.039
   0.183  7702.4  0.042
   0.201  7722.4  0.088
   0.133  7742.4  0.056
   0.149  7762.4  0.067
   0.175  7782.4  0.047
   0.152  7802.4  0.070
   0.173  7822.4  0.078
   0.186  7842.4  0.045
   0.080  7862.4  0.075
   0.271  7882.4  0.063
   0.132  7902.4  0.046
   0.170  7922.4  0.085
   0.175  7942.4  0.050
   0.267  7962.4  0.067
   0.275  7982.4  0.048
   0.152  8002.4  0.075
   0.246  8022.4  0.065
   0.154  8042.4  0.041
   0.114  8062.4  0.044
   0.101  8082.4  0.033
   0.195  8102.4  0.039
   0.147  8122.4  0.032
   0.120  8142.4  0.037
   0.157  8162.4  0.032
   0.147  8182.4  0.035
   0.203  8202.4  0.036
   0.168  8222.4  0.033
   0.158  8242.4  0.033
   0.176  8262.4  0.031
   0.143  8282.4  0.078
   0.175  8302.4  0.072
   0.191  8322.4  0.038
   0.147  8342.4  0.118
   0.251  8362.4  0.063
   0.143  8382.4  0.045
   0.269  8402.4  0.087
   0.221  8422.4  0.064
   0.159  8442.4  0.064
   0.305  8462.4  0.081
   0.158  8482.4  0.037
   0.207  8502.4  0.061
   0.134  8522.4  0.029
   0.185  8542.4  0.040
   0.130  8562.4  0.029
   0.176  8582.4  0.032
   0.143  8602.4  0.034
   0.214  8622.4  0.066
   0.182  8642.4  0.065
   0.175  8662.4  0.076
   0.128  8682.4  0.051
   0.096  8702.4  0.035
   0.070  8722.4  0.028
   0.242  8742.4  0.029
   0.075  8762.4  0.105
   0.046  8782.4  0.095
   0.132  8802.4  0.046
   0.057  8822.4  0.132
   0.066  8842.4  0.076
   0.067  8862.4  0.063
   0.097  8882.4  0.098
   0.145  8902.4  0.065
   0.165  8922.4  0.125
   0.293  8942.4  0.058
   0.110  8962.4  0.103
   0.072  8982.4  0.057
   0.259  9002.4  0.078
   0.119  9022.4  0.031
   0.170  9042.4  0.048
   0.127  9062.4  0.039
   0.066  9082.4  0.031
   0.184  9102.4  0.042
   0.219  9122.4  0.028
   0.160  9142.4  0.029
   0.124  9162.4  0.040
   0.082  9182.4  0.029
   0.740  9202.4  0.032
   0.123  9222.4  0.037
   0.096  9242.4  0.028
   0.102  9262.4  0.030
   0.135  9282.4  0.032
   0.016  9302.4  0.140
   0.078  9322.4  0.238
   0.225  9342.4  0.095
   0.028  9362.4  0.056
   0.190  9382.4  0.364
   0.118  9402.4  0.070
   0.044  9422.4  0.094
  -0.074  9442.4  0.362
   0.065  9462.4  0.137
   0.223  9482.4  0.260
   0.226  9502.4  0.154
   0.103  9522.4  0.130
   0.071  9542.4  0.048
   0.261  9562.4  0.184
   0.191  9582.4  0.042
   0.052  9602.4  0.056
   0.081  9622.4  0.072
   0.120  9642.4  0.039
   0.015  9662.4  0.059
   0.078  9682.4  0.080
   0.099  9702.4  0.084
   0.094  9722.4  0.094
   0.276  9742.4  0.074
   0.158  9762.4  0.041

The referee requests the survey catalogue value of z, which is 0.84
